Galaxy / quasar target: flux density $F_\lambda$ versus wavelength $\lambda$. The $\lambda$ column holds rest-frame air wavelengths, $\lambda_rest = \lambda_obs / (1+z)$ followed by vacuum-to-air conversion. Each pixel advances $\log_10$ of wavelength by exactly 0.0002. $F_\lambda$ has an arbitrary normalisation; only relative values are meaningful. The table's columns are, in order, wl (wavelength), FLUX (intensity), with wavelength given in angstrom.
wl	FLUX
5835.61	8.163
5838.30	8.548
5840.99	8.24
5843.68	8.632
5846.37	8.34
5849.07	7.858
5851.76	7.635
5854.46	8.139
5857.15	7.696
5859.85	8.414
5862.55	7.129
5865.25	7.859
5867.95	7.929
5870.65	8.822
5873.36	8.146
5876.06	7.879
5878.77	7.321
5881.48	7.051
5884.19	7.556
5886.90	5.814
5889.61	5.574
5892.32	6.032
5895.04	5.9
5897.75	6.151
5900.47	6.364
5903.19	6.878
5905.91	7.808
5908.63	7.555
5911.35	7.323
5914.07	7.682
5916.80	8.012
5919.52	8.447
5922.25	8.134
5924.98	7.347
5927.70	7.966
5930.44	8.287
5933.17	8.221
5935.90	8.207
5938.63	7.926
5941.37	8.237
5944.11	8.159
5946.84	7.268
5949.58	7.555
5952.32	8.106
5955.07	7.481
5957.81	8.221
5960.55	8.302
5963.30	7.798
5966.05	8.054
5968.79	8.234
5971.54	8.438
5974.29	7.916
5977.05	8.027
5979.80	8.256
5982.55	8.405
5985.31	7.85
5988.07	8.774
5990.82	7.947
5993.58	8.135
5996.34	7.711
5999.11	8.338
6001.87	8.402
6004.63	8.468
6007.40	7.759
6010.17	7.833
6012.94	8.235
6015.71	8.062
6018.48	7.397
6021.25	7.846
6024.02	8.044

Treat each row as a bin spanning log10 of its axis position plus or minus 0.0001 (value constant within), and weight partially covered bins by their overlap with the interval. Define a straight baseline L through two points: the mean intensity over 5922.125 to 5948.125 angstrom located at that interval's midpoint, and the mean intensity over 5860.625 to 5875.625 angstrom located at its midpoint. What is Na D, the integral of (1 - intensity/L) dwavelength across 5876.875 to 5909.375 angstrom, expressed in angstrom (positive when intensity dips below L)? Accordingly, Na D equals 5.34 angstrom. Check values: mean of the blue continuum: 7.99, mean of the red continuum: 7.97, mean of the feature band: 6.67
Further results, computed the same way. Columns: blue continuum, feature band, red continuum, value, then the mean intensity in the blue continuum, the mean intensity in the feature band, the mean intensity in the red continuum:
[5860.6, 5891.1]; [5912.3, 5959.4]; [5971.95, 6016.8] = -1.1 angstrom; 7.39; 7.95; 8.14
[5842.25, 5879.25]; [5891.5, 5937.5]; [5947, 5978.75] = 3.1 angstrom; 8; 7.45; 7.98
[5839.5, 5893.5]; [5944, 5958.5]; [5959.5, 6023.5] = 0.3 angstrom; 7.61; 7.75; 8.09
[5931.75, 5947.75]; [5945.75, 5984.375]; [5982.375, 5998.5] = 0.3 angstrom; 8.03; 8.01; 8.12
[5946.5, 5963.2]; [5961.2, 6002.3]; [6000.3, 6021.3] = -1.1 angstrom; 7.85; 8.15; 8.01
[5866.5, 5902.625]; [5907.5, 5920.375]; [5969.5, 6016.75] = -0.9 angstrom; 6.96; 7.79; 8.15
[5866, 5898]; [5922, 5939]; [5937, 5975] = -0.8 angstrom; 7.06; 8.01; 7.98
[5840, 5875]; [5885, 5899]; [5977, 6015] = 3.7 angstrom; 8.06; 5.96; 8.16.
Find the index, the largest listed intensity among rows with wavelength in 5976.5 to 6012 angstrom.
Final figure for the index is 8.774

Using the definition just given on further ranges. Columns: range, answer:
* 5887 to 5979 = 8.447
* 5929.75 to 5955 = 8.287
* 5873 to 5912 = 8.146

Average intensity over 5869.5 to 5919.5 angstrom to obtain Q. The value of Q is 7.13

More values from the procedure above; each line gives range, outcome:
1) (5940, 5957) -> 7.81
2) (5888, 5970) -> 7.57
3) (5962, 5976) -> 8.09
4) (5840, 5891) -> 7.68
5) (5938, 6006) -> 8.08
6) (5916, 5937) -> 8.08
